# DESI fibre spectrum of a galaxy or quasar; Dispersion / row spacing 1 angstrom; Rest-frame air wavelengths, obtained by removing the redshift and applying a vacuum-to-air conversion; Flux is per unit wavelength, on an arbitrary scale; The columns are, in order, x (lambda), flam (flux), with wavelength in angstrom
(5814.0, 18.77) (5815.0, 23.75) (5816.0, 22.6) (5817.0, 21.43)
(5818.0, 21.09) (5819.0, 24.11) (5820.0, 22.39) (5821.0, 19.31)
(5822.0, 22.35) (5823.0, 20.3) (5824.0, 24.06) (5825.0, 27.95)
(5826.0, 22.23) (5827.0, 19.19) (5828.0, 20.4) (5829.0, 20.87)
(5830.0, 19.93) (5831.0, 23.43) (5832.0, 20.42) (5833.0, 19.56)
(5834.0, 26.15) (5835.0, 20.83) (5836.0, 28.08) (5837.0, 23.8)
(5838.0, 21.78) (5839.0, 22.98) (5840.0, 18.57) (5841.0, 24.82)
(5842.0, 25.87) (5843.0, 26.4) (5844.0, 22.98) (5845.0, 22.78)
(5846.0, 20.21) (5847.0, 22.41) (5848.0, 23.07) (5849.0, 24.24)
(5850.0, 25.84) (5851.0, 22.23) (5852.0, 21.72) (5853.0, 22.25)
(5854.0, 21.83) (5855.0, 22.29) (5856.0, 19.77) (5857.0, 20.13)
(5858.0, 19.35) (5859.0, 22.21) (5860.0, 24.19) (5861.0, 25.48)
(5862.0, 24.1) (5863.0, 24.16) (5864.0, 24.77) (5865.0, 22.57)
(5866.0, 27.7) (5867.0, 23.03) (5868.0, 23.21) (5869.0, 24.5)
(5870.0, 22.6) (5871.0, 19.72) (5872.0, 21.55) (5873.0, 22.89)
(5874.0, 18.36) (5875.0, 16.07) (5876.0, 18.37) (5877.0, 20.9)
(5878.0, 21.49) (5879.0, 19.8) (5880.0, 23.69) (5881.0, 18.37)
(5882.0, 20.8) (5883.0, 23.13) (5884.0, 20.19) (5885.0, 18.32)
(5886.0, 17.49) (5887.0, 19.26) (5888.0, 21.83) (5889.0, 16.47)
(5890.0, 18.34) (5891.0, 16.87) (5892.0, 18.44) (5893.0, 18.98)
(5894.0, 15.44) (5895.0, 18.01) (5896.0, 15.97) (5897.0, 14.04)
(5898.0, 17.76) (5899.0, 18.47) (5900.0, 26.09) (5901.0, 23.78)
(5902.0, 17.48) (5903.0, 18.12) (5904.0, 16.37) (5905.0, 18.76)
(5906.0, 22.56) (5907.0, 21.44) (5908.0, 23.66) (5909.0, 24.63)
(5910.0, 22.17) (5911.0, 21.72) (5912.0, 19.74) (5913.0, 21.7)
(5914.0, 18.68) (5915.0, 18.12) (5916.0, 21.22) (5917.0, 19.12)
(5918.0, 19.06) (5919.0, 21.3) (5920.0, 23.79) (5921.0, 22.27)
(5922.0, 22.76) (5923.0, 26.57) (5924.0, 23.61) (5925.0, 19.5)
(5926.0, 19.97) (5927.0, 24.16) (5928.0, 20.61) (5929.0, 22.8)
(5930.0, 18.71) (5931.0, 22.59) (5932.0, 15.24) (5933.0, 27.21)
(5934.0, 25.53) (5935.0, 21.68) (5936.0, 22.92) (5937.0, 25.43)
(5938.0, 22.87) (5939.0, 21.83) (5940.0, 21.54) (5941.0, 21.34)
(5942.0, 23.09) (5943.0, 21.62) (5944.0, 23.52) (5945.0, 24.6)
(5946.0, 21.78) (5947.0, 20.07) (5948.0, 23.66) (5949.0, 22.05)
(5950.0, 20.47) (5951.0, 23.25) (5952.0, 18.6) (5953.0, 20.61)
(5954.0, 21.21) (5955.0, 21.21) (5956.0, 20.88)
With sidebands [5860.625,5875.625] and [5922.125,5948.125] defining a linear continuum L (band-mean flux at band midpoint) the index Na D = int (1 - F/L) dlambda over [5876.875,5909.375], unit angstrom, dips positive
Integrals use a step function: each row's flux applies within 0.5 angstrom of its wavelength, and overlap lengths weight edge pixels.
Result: 4.3 angstrom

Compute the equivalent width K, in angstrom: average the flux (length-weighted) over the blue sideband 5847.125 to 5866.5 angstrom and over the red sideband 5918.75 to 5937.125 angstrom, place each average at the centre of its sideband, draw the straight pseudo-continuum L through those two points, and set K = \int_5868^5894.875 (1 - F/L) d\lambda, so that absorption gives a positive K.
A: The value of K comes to 3.6 angstrom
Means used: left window 23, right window 22.4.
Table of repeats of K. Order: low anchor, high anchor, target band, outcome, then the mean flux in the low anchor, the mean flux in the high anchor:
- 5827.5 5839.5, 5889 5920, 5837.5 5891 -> -1.5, 22.4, 19.6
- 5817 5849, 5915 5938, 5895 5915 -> 1.9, 22.5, 22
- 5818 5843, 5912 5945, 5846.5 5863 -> -0.2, 22.5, 21.9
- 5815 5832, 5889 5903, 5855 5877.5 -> -2.5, 22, 18.4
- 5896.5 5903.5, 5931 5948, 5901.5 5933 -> -0.4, 19.4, 22.6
